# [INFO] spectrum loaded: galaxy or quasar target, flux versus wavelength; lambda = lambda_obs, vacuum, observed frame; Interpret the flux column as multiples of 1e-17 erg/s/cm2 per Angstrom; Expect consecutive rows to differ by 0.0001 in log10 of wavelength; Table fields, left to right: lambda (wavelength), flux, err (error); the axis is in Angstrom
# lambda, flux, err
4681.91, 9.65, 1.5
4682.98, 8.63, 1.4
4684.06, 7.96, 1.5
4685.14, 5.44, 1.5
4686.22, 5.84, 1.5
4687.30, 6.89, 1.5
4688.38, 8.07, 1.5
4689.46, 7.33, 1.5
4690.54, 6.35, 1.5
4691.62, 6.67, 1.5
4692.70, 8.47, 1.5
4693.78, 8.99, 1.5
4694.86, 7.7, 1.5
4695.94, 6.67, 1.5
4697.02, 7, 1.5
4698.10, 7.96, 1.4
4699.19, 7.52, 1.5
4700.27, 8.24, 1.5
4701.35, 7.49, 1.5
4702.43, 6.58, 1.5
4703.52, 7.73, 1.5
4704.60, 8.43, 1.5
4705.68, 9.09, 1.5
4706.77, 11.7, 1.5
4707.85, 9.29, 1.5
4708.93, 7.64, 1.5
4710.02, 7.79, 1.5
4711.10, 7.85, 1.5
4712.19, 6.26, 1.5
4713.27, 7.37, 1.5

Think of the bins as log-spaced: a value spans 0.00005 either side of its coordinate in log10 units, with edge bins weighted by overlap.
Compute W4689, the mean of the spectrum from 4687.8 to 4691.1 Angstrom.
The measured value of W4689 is 7.24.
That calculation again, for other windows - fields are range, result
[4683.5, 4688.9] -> 6.84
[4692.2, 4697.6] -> 7.77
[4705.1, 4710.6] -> 9.09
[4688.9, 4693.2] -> 7.2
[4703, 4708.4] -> 9.26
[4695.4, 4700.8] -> 7.47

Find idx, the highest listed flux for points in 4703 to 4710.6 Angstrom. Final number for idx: 11.7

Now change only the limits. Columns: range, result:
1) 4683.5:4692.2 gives 8.07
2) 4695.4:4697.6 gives 7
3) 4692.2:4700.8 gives 8.99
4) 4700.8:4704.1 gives 7.73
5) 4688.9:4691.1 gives 7.33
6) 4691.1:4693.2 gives 8.47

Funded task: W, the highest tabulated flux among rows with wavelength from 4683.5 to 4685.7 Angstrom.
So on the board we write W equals 7.96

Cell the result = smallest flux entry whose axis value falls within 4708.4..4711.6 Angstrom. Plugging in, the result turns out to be 7.64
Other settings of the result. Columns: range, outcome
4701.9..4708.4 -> 6.58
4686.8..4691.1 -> 6.35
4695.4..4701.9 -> 6.67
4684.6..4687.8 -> 5.44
